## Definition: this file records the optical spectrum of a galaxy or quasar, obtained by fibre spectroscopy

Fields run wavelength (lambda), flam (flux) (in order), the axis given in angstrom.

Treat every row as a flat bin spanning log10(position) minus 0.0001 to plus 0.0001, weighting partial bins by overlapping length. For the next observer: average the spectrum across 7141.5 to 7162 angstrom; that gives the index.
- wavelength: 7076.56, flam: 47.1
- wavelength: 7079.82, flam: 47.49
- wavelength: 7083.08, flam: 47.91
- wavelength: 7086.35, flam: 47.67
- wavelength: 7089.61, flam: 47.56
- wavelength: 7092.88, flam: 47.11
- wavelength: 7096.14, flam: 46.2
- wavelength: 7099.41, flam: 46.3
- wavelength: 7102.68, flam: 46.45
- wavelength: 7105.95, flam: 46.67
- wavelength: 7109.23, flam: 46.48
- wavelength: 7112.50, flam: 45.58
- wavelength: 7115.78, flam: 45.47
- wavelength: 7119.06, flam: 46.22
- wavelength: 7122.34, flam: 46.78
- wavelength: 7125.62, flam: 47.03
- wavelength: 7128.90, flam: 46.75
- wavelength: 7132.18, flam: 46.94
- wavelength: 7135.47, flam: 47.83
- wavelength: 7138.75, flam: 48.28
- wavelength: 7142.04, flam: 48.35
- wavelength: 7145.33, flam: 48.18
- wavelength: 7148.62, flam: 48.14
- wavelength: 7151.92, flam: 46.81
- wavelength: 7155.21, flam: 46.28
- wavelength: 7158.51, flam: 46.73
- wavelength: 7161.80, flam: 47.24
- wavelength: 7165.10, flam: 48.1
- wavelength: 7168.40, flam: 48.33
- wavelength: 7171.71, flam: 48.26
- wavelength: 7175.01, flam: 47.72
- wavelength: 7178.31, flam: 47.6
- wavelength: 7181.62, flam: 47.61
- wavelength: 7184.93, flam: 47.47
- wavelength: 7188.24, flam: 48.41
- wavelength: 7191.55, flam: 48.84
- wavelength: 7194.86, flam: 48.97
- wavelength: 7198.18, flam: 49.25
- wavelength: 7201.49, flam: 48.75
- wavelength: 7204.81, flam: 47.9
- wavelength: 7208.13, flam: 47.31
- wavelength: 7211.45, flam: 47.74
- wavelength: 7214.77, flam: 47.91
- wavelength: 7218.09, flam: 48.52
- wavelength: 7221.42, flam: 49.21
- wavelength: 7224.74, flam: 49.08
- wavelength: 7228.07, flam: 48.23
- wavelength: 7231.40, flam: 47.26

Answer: 47.4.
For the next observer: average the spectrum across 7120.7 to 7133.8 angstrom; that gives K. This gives 46.9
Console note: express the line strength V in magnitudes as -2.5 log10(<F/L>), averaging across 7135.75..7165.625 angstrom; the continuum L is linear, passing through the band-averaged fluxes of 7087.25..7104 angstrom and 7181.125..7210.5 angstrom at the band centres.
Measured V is 0.00 mag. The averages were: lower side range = 46.8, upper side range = 48.3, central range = 47.6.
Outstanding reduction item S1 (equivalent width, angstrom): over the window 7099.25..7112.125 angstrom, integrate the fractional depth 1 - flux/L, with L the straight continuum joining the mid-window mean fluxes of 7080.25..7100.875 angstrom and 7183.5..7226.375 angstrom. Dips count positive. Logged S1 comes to 0.2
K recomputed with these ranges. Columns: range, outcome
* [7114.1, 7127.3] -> 46.4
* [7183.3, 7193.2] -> 48.2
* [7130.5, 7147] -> 47.9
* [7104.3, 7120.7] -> 46.1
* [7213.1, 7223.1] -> 48.6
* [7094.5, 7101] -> 46.3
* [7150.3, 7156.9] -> 46.5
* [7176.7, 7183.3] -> 47.6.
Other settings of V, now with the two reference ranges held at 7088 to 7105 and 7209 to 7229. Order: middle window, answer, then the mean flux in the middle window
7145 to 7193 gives 0.00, 47.7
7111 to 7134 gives 0.02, 46.4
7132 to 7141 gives -0.01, 47.9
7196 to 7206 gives -0.01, 48.7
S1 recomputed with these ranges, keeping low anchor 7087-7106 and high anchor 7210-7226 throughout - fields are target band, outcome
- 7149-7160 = 0.2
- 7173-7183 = 0.1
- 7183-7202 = -0.2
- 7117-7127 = 0.1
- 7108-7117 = 0.2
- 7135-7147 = -0.2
